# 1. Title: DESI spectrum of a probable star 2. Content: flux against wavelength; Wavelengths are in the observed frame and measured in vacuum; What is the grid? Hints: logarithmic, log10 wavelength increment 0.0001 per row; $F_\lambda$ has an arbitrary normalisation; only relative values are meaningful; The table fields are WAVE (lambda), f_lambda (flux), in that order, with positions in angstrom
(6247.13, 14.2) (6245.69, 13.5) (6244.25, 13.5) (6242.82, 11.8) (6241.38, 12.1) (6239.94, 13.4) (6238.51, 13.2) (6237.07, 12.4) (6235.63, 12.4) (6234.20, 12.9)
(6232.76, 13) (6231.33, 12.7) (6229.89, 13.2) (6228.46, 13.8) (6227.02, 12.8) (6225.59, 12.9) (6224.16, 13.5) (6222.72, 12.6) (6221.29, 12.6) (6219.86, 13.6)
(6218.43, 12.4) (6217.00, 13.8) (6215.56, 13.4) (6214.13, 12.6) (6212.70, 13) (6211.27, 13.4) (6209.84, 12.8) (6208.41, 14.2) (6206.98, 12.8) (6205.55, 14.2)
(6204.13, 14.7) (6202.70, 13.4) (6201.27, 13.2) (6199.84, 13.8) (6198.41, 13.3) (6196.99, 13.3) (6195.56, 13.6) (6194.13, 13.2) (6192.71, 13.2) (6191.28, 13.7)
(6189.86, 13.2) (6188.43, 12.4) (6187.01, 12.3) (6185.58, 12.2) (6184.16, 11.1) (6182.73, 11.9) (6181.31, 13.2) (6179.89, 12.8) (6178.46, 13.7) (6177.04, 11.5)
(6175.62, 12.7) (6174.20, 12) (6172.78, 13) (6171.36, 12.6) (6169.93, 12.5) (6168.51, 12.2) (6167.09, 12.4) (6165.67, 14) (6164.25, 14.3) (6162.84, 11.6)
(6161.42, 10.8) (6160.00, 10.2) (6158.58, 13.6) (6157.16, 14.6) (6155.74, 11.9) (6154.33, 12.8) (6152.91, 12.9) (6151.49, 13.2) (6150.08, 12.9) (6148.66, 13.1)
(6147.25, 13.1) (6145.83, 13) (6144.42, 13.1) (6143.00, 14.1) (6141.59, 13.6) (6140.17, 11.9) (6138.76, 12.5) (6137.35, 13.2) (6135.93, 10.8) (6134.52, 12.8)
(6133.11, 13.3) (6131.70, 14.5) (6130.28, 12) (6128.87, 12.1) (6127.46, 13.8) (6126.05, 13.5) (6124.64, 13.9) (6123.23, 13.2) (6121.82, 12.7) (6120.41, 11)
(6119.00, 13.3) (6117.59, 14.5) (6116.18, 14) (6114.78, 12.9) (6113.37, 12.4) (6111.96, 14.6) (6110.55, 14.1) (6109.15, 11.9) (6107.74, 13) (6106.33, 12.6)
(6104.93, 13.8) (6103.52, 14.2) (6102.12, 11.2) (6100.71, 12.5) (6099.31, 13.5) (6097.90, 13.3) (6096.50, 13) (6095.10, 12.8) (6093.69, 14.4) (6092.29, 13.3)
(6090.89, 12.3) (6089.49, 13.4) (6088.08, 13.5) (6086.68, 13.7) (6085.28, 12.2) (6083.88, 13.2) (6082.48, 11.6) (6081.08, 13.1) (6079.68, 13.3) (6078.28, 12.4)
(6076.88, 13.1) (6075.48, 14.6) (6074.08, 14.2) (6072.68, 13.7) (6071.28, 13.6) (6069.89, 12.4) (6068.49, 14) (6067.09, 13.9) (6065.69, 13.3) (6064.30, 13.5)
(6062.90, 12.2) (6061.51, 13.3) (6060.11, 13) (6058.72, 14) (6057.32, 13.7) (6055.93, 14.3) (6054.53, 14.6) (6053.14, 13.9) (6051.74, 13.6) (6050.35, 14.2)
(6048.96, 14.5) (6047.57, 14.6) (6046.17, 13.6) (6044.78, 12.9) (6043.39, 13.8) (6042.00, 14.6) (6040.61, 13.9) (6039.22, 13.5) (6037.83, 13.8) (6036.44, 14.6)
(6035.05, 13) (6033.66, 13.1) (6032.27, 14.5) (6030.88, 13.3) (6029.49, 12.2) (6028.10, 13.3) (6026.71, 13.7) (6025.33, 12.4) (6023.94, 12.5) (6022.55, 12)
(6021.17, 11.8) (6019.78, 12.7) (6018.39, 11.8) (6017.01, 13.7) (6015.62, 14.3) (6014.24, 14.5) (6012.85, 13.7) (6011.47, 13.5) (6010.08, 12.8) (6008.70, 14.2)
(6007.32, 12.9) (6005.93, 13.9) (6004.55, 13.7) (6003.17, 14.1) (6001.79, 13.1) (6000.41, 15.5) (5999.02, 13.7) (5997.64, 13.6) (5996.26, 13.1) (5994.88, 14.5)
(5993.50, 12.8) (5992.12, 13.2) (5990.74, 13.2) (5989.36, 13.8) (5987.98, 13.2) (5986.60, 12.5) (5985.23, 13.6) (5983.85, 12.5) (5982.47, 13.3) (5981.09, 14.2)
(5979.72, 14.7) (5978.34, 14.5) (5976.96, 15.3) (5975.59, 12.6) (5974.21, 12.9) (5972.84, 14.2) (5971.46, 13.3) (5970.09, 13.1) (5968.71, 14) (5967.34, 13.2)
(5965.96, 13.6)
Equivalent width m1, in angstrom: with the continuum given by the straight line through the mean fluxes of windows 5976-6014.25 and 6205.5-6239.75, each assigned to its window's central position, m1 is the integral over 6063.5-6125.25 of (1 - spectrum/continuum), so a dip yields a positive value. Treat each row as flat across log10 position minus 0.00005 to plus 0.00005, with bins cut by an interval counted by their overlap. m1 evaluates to 1.0 angstrom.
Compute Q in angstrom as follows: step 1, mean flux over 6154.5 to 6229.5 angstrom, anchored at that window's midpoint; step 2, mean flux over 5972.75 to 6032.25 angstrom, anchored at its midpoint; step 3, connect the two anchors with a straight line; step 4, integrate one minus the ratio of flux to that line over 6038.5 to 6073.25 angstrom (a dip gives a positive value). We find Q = -1.1 angstrom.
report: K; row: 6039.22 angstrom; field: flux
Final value 13.5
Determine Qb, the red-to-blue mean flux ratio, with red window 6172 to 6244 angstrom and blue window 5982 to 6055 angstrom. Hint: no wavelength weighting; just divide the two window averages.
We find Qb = 0.96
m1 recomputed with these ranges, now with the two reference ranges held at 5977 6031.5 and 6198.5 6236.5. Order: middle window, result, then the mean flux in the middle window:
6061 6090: 0.2 angstrom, 13.2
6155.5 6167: 0.5 angstrom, 12.6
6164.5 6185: 1.0 angstrom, 12.6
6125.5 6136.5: 0.4 angstrom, 12.9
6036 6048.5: -0.5 angstrom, 13.9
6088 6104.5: 0.3 angstrom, 13.1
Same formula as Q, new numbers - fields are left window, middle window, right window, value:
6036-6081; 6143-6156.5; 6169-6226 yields 0.3 angstrom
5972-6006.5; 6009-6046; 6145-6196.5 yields 0.4 angstrom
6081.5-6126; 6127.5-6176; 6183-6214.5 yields 1.4 angstrom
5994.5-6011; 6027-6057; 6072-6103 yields -0.8 angstrom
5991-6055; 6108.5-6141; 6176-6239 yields 0.7 angstrom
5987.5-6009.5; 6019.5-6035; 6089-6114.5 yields 0.7 angstrom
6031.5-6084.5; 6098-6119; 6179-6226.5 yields 0.3 angstrom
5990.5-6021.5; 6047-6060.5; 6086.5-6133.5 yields -0.7 angstrom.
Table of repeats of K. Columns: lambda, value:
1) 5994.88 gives 14.5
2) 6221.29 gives 12.6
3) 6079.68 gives 13.3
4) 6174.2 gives 12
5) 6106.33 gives 12.6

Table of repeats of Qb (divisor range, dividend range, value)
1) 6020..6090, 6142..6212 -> 0.96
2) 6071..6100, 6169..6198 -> 0.96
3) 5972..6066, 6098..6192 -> 0.95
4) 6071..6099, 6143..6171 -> 0.97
